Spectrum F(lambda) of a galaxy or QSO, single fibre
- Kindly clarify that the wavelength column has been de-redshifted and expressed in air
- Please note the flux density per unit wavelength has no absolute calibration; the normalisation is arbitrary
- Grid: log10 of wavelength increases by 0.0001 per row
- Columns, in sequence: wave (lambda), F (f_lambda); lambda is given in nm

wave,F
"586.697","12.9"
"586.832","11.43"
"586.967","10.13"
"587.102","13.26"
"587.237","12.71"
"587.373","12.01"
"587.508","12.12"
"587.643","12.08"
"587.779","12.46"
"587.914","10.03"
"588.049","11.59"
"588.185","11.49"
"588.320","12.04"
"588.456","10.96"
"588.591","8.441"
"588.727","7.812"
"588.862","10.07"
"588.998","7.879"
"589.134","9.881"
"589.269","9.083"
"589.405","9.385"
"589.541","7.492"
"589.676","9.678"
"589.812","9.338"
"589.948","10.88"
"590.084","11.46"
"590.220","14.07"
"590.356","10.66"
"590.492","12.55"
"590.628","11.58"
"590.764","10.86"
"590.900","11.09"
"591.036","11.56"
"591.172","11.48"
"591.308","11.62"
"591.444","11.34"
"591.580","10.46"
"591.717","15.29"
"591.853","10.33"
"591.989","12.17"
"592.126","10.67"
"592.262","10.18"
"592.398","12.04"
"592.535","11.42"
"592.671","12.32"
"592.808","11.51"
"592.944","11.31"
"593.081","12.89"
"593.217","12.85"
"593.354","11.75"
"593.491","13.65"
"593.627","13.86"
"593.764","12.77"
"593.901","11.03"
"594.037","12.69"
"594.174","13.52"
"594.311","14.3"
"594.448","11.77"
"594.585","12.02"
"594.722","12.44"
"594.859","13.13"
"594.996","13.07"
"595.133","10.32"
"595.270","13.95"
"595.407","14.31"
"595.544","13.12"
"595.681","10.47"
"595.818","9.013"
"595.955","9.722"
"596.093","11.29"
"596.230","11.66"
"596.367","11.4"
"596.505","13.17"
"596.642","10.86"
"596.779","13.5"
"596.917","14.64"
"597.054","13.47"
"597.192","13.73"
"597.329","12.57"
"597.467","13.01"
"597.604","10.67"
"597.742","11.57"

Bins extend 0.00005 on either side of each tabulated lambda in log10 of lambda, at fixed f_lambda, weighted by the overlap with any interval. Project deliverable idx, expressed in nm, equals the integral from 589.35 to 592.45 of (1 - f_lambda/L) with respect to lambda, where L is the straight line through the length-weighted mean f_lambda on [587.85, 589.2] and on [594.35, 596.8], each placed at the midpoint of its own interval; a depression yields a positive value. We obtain -0.135 nm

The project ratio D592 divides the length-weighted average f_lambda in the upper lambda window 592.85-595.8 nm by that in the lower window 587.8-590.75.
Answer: 1.21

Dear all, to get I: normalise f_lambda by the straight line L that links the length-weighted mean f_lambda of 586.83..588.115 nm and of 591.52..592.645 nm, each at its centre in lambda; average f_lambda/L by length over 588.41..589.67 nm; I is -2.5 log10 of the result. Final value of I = 0.29 mag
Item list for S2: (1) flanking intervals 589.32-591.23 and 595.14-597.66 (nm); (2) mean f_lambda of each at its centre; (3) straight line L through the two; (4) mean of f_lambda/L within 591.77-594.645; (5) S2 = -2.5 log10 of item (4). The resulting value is -0.06 mag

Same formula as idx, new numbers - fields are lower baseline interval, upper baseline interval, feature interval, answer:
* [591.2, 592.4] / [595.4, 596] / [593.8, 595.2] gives -0.15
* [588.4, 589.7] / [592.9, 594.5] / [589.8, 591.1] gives -0.17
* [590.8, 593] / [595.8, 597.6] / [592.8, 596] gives -0.13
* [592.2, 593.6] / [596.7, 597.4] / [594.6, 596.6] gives 0.17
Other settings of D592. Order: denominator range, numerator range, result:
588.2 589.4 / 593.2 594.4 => 1.35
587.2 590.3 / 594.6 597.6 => 1.17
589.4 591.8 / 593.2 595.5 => 1.14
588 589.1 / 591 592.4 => 1.15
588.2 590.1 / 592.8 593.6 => 1.30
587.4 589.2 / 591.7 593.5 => 1.13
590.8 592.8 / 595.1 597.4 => 1.06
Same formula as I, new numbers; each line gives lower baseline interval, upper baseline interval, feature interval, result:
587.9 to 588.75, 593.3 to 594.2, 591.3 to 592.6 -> 0.041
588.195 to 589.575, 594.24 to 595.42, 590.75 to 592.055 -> -0.079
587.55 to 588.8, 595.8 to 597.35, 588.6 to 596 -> 0.002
